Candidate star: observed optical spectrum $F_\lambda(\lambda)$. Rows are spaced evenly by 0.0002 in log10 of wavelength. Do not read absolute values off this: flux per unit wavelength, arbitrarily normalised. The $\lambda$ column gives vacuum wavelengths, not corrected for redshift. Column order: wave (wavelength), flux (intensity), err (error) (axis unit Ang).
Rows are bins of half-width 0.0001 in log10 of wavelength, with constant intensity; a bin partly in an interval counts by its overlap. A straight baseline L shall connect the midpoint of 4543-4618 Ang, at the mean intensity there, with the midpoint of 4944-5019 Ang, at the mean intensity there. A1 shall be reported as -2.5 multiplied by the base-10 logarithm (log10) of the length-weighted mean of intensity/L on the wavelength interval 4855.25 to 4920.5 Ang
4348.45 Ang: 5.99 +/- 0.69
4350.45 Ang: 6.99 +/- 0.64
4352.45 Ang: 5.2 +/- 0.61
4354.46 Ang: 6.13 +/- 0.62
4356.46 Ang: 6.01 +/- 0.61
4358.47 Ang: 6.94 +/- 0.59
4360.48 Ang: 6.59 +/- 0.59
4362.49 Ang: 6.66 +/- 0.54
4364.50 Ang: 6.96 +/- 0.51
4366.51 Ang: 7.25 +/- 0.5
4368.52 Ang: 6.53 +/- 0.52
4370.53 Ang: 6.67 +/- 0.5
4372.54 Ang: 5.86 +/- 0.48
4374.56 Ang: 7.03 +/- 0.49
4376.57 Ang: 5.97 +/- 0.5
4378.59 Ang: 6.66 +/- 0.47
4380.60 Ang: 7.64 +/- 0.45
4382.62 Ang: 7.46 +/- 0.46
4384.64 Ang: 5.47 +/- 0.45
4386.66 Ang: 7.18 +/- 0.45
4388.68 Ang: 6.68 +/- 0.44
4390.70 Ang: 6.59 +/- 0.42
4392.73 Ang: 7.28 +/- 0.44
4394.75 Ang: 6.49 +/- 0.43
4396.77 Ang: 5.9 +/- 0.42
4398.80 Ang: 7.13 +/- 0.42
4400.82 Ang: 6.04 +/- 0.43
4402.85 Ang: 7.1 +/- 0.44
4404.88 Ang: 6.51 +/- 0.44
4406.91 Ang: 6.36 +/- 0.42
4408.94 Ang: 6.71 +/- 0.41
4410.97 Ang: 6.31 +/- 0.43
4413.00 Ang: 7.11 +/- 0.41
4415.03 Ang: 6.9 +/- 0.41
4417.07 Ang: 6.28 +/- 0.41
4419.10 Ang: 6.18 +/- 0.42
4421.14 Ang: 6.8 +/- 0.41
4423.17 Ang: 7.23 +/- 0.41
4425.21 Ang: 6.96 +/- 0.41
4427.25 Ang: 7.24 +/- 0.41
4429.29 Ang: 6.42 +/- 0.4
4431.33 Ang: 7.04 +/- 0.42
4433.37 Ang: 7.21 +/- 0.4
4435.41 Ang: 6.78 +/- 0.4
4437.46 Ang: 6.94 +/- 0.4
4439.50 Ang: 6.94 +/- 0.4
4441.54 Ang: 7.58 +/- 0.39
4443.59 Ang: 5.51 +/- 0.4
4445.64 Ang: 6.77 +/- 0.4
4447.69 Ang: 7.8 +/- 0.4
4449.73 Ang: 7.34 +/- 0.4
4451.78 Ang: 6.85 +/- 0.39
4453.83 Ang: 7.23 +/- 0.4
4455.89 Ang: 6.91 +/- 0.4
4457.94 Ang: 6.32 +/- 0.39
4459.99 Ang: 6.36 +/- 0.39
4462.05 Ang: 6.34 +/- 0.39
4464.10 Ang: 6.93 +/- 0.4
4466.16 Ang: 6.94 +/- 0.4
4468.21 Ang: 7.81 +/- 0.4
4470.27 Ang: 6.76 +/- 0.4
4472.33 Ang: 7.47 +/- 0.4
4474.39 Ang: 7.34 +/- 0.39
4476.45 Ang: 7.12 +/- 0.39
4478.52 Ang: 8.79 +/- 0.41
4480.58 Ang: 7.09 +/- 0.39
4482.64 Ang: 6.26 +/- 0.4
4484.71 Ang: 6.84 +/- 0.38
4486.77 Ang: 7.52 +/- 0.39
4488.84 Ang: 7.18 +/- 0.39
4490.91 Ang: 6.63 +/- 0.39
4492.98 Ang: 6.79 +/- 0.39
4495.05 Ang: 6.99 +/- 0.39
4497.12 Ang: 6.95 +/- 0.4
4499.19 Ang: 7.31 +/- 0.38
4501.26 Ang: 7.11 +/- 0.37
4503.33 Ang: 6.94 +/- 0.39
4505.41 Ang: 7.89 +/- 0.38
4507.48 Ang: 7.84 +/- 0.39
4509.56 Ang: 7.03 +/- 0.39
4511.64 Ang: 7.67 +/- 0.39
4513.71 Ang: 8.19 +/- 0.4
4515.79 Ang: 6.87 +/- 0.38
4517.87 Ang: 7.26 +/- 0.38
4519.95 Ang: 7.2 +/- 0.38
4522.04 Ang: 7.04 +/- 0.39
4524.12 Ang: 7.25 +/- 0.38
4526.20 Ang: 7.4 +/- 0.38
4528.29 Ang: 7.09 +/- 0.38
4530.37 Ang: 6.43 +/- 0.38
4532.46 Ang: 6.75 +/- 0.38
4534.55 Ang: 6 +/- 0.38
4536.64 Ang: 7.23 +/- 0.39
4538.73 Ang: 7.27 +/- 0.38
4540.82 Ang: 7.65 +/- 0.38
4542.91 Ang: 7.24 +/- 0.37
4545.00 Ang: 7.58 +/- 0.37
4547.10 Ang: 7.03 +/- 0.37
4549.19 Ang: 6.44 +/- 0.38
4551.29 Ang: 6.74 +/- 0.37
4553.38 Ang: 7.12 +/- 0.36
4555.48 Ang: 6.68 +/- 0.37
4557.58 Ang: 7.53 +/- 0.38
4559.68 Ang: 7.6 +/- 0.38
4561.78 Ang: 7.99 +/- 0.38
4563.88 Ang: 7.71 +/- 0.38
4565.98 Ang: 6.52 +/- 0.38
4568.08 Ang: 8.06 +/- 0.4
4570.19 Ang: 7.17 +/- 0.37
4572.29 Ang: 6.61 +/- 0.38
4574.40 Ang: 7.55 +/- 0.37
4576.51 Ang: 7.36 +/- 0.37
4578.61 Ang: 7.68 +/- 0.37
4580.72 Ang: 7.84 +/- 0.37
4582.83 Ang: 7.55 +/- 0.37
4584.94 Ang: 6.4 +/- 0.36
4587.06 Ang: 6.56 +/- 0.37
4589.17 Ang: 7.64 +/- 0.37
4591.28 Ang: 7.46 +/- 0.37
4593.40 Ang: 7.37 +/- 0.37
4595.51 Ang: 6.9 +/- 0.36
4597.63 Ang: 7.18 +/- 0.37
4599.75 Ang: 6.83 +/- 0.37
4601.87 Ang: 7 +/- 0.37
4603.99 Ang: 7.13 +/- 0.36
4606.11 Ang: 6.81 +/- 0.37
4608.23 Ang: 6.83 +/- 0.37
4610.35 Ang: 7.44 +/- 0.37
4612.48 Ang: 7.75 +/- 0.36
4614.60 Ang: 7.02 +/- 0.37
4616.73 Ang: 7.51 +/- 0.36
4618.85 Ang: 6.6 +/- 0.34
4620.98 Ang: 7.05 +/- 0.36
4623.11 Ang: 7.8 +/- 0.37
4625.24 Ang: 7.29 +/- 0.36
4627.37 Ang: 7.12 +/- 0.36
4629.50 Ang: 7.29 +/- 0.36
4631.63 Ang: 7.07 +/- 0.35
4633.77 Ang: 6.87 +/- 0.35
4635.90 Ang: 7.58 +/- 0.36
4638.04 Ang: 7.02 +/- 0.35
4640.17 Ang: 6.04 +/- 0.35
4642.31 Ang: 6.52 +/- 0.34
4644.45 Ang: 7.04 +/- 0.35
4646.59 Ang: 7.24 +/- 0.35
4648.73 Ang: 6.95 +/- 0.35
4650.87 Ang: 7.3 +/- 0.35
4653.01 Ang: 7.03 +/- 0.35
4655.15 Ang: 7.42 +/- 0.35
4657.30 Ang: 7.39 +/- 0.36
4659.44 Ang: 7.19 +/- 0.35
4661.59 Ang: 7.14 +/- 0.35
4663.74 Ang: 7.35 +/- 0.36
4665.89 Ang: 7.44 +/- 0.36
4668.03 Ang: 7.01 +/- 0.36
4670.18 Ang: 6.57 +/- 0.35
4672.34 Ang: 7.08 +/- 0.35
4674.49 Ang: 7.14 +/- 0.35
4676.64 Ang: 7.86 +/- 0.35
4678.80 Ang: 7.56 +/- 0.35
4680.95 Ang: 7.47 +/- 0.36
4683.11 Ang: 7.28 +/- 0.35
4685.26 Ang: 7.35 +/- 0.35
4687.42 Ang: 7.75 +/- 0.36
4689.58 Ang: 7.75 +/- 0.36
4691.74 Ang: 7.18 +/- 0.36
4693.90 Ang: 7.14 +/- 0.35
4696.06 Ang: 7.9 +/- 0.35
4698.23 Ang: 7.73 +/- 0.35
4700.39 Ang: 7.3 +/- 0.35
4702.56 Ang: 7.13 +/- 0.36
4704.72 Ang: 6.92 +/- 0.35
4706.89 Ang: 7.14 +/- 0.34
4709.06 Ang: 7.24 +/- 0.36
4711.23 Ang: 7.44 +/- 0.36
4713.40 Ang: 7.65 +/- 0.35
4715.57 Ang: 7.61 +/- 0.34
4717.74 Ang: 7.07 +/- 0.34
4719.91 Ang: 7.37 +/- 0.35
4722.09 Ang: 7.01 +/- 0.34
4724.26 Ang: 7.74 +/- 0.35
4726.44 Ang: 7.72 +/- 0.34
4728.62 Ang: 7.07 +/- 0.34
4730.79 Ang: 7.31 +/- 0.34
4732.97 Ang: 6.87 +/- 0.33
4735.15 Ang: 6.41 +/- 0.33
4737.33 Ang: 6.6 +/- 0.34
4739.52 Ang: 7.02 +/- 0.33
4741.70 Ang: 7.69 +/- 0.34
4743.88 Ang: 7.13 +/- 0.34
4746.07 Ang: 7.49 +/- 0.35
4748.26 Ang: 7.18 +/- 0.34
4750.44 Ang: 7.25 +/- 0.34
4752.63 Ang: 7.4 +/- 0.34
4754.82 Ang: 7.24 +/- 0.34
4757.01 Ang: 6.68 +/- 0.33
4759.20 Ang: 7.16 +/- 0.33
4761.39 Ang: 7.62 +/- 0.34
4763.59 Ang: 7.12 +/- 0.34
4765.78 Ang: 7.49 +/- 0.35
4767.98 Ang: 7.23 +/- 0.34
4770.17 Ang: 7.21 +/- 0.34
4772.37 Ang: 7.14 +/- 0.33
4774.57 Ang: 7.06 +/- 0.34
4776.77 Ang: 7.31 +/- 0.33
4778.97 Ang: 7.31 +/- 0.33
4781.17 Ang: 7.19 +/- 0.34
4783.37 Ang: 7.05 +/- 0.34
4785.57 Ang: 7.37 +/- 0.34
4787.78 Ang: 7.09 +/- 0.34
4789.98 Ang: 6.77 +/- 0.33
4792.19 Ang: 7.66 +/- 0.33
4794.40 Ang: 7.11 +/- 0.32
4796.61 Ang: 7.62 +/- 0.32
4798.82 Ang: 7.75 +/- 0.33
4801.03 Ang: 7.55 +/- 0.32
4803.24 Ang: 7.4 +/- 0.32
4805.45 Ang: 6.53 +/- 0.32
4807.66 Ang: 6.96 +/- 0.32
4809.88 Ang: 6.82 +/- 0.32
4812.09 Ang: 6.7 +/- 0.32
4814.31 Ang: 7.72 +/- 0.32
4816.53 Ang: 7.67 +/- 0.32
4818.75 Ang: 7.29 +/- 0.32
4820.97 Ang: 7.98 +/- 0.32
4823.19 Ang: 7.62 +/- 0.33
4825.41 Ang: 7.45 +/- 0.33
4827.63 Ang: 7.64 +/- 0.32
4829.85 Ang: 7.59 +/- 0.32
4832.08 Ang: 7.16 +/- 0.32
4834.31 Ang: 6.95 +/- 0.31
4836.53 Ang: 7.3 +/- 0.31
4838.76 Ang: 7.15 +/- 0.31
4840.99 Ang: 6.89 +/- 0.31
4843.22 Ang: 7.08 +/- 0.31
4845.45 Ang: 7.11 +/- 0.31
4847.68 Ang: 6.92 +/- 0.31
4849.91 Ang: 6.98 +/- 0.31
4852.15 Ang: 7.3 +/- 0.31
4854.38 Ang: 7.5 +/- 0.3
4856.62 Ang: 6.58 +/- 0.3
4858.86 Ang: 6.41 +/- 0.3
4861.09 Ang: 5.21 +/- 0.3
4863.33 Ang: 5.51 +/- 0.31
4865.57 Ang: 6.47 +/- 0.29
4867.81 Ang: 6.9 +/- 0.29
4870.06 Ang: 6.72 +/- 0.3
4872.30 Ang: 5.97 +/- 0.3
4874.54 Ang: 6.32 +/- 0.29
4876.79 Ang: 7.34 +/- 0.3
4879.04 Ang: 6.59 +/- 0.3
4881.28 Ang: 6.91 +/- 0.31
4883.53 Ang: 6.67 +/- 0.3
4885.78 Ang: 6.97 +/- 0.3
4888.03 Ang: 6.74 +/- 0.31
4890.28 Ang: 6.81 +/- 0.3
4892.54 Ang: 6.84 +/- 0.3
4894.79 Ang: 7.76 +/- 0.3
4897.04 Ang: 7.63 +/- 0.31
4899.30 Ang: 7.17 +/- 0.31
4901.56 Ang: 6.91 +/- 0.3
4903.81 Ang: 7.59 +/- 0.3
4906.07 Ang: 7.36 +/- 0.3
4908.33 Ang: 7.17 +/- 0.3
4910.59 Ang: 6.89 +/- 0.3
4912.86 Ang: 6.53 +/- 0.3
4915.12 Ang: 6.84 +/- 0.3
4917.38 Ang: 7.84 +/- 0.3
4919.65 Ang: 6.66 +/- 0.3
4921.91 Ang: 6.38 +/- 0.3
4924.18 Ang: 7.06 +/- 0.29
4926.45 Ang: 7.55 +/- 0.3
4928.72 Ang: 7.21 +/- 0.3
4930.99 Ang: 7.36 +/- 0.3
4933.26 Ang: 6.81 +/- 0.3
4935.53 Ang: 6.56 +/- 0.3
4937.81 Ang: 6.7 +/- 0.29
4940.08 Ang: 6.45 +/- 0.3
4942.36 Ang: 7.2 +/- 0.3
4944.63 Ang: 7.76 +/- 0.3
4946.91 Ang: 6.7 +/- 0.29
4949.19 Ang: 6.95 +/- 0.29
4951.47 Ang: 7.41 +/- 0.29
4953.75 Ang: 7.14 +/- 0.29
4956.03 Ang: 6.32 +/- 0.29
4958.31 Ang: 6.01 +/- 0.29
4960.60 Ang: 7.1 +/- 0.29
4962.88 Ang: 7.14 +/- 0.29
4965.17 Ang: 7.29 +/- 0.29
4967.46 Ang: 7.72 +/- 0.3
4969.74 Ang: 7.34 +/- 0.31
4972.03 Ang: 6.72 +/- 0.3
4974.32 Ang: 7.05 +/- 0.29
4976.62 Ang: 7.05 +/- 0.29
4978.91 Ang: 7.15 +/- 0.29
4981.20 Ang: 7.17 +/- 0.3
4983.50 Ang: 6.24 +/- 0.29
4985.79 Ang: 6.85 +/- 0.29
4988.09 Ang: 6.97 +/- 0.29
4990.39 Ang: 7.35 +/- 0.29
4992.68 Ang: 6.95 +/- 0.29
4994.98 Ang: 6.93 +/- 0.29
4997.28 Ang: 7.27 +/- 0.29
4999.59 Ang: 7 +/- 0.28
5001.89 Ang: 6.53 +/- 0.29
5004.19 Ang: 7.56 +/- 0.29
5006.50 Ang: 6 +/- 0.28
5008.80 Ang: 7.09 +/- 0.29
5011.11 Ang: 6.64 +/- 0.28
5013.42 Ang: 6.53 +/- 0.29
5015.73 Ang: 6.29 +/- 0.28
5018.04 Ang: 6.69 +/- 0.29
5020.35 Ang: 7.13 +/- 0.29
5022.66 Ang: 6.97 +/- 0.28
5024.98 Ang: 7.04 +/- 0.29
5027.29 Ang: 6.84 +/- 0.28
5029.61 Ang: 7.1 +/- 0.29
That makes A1 0.03 mag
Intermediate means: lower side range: 7.22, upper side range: 6.93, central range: 6.81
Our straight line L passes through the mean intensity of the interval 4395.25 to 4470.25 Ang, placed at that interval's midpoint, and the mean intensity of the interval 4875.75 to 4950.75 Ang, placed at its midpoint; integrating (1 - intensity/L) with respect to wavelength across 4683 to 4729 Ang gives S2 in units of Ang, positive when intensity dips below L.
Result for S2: -3.1 Ang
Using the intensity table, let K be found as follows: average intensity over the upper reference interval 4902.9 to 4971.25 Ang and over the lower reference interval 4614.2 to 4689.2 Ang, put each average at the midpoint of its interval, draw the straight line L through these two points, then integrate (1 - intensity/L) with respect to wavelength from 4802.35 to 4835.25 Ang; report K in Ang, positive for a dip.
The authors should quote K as -0.9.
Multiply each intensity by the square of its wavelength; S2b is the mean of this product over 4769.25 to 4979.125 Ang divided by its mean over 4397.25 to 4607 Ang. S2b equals 1.17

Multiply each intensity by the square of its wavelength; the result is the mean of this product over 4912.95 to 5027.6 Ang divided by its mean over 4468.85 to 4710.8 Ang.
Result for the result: 1.1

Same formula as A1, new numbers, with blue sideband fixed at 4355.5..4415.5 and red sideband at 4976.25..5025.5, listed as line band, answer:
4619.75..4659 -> -0.06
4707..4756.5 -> -0.07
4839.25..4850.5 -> -0.03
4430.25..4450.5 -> -0.05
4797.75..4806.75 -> -0.08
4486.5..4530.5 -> -0.08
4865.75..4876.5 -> 0.05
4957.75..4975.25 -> -0.03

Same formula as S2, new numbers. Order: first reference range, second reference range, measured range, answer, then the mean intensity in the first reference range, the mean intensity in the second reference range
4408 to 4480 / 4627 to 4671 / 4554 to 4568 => -0.71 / 6.95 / 7.08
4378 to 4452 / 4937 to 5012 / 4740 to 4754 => -0.90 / 6.8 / 6.96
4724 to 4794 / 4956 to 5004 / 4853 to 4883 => 2.49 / 7.2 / 6.99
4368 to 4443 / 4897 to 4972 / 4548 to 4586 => -2.38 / 6.73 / 7.04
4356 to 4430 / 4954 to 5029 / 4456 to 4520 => -4.09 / 6.68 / 6.91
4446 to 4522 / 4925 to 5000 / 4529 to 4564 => 0.18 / 7.16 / 7.01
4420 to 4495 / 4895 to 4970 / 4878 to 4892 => 0.53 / 7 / 7.06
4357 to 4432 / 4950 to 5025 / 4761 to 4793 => -1.79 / 6.7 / 6.93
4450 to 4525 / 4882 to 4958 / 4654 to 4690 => -1.23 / 7.14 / 7.02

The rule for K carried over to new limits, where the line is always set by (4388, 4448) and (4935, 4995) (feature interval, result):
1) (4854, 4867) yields 1.3 Ang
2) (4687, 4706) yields -1.5 Ang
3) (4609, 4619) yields -0.7 Ang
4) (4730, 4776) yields -1.8 Ang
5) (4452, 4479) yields -1.2 Ang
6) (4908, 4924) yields 0.1 Ang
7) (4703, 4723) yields -1.2 Ang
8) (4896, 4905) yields -0.5 Ang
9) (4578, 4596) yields -1.2 Ang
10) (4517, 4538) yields -0.5 Ang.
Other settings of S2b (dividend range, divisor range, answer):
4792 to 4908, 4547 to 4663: 1.09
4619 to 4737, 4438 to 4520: 1.11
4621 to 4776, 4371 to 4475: 1.20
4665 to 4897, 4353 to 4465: 1.25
